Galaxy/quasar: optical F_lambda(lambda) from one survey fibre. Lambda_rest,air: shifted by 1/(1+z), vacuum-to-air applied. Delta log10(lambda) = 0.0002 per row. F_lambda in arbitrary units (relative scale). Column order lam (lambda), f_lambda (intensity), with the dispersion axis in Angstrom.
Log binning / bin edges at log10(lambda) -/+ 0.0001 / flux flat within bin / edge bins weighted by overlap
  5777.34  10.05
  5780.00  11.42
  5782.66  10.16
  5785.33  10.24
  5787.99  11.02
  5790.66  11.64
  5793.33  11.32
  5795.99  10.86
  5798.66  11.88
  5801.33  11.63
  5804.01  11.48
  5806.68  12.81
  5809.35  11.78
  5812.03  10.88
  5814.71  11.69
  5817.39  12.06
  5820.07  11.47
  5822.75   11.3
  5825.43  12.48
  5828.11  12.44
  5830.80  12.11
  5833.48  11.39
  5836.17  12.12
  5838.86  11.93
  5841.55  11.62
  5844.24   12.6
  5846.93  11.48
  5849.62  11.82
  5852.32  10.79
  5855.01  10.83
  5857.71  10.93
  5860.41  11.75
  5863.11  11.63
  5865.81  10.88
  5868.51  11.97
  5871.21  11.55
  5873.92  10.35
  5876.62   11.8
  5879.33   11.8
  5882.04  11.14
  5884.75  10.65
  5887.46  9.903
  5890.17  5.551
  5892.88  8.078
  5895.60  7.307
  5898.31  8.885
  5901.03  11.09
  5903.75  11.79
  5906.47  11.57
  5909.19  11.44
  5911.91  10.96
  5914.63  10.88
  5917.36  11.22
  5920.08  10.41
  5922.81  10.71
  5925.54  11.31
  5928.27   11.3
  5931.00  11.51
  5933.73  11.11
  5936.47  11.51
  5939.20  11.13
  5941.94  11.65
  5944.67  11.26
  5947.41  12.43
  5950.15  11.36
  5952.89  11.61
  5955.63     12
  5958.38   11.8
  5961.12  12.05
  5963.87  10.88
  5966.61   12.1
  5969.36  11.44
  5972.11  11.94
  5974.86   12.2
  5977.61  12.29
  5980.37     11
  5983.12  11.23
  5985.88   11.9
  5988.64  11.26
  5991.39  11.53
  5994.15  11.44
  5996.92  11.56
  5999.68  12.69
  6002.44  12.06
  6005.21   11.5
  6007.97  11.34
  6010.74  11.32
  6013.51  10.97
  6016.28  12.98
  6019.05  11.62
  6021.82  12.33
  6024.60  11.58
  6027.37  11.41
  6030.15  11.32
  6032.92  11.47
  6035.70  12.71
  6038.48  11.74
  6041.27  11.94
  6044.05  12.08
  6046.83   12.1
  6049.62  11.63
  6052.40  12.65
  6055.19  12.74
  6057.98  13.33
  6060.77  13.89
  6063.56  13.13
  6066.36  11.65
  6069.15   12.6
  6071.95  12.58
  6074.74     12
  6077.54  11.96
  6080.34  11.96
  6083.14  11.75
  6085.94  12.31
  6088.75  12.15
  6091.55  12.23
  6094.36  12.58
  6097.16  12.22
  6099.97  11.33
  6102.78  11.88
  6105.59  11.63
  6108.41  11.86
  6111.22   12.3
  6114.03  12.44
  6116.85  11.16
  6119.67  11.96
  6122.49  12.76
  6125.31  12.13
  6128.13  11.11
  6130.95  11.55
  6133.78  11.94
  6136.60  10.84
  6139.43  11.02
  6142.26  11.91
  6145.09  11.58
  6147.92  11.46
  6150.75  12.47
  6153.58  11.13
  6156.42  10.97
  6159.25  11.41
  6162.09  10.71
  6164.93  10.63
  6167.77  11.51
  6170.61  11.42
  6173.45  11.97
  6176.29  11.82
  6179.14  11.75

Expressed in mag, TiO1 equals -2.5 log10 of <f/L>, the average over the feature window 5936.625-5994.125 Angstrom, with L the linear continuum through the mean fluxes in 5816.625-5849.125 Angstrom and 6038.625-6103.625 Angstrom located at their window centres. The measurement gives 0.04 mag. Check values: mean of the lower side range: 11.9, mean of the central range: 11.6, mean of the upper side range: 12.3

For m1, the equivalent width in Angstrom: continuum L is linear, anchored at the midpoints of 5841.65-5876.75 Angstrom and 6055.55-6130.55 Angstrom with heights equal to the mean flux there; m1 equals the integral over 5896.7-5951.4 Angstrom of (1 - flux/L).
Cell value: 2.2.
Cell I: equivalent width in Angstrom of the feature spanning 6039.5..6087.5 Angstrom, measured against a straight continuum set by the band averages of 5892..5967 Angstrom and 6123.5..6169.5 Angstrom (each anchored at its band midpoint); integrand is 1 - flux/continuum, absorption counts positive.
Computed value -4.6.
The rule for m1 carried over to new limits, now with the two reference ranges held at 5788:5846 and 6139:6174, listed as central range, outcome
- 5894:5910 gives 1.91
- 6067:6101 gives -1.96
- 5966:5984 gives -0.23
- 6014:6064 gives -3.02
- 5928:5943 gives 0.35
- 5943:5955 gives -0.07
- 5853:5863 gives 0.44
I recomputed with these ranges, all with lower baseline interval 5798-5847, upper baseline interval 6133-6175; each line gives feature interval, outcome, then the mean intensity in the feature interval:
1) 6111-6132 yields -0.9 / 11.9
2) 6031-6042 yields -0.4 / 11.9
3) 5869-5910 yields 5.4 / 10.2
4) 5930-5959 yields 0.3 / 11.6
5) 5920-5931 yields 0.6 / 11.1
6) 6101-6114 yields -0.6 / 12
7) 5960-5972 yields 0.0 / 11.6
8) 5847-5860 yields 0.7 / 11.2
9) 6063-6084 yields -1.2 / 12.2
